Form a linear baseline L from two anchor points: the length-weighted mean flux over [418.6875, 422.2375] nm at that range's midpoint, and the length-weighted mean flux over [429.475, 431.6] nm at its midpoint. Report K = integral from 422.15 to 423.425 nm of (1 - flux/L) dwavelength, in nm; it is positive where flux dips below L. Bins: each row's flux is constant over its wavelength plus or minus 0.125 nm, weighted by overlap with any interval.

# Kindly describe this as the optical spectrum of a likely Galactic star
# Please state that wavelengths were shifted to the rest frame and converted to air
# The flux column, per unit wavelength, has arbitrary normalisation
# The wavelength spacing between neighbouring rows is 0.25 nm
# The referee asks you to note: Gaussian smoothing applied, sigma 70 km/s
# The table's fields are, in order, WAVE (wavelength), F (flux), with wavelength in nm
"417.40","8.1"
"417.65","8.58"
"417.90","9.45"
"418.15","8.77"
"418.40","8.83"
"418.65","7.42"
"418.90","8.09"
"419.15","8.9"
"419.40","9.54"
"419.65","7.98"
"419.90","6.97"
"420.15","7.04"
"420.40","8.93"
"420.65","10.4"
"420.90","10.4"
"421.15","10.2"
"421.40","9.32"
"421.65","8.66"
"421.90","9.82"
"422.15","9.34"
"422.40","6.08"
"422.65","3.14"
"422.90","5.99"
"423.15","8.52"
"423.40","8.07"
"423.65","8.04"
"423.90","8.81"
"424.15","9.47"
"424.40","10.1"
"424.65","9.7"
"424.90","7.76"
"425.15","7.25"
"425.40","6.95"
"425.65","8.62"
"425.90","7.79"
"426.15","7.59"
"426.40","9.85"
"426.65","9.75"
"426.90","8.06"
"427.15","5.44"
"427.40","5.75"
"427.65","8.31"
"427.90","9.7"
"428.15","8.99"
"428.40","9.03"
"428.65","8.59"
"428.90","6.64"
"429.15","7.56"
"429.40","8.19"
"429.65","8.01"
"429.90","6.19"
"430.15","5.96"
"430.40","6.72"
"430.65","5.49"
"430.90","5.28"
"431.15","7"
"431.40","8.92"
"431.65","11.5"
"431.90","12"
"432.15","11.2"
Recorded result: 0.292 nm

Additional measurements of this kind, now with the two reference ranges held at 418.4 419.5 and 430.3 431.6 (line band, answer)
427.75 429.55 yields -0.28 nm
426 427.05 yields -0.16 nm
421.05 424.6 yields -0.12 nm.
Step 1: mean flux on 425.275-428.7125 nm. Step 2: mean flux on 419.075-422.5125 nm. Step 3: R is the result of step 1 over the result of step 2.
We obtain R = 0.92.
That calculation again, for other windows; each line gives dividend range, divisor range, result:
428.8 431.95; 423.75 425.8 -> 0.88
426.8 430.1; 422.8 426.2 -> 0.93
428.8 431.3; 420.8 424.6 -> 0.80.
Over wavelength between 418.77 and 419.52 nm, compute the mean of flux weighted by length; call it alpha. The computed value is 8.83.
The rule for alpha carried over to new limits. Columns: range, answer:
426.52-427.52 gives 7.27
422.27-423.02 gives 5.09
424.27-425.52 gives 8.36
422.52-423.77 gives 6.74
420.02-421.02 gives 9.18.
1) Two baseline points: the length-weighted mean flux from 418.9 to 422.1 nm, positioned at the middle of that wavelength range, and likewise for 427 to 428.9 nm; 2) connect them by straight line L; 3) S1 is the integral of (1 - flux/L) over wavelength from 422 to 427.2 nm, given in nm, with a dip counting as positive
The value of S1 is 0.248 nm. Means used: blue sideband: 8.98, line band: 7.96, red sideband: 7.89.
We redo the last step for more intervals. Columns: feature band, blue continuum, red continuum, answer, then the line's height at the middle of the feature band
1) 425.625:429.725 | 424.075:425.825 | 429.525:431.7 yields -0.151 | 7.82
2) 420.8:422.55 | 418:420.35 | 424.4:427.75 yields -0.190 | 8.13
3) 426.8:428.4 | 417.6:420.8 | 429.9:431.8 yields -0.041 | 7.62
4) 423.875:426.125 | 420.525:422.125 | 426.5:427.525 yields -0.067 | 8.18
